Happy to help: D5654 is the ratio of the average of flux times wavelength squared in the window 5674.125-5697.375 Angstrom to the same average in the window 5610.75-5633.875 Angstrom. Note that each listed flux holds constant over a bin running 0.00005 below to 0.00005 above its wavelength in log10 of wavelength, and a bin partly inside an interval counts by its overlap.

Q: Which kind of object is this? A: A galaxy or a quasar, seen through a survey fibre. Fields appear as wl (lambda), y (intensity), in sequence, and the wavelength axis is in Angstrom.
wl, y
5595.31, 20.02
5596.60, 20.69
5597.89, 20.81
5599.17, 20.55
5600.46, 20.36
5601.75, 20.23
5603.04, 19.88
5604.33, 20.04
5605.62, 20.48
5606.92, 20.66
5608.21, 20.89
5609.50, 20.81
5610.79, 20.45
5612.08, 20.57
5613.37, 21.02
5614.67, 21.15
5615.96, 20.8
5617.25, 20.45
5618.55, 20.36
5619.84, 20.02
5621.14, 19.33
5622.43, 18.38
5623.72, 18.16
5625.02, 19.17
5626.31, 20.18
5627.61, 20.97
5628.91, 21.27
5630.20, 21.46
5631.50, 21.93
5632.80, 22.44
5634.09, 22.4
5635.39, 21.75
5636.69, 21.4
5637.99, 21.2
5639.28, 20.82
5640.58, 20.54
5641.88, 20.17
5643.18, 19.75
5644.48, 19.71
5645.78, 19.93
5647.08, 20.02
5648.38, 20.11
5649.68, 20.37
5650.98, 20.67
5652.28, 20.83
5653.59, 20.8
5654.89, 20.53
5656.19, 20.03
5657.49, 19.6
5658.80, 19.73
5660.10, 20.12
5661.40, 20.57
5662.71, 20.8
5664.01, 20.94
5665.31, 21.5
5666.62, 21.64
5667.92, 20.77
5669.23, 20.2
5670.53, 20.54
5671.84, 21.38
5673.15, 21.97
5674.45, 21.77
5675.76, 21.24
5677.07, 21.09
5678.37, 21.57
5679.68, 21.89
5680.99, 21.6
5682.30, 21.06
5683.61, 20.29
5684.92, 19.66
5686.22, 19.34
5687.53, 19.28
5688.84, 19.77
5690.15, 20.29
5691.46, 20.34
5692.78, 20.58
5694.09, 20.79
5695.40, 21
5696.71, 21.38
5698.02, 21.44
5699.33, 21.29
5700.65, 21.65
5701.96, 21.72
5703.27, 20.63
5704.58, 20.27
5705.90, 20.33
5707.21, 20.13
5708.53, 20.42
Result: 1.03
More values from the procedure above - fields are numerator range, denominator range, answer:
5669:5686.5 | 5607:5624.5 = 1.06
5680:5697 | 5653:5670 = 1.00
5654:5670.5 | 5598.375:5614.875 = 1.02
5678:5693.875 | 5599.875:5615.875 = 1.02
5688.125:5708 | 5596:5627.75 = 1.06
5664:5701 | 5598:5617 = 1.04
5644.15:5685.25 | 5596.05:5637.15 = 1.02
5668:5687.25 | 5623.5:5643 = 1.01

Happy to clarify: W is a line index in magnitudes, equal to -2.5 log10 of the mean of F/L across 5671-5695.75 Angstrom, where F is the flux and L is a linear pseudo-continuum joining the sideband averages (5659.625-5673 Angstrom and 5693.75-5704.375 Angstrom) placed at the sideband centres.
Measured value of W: 0.02 mag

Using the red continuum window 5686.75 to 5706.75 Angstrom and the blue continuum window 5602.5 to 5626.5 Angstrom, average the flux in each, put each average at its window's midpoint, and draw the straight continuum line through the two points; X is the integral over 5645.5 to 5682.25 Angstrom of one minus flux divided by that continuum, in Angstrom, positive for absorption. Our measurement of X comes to -0.6 Angstrom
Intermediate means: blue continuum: 20.1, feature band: 20.8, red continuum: 20.7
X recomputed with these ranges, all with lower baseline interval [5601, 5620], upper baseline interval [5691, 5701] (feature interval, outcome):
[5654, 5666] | 0.2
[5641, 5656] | 0.4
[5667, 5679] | -0.2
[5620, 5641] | -0.1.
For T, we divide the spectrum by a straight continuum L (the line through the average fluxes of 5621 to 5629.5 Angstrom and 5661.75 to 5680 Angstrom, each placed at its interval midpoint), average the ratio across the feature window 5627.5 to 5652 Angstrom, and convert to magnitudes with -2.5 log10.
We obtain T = -0.04 mag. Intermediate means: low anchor 19.6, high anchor 21.2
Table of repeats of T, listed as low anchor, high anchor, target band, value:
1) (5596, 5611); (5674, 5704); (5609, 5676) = 0.00 mag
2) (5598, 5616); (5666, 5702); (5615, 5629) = 0.04 mag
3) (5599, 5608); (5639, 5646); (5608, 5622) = -0.01 mag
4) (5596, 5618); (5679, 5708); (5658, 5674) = -0.01 mag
